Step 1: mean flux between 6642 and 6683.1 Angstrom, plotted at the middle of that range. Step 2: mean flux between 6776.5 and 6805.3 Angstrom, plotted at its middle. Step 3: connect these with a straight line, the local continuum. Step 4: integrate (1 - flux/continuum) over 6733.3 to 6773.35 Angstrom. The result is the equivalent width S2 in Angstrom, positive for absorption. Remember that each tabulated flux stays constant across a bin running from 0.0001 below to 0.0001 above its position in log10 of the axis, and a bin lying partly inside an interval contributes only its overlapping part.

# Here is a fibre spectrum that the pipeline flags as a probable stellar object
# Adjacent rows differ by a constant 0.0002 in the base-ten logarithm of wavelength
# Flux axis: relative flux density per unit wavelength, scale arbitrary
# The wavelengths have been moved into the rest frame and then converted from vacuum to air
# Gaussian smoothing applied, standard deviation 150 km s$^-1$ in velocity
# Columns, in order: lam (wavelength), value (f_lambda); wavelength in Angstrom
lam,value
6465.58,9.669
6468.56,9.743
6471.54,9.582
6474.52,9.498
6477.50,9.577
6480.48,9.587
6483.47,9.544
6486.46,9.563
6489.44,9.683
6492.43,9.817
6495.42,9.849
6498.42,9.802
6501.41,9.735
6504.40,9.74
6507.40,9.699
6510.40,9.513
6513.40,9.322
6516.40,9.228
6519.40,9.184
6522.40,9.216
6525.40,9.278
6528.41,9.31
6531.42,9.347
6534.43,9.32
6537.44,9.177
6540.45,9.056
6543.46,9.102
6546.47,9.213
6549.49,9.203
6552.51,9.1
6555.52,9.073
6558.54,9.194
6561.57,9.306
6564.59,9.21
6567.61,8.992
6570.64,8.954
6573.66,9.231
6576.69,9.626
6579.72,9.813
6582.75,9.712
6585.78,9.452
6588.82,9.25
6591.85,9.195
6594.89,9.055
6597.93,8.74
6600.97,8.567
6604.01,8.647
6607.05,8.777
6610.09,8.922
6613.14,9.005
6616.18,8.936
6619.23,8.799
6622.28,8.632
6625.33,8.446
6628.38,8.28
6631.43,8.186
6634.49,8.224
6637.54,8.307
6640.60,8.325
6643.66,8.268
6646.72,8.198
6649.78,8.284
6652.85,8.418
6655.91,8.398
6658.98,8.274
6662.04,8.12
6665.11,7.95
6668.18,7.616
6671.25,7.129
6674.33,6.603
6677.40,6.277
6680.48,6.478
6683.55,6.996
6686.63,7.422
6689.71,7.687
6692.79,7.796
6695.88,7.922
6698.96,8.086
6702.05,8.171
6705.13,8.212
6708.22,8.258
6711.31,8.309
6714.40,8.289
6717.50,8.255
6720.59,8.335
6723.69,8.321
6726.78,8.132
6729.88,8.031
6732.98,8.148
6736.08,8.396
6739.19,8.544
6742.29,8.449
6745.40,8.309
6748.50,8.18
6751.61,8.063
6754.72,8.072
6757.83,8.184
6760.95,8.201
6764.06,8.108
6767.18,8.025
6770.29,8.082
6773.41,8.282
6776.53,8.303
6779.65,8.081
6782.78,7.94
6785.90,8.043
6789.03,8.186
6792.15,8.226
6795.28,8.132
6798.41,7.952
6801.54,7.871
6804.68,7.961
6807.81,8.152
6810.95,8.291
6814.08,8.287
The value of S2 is -1.4 Angstrom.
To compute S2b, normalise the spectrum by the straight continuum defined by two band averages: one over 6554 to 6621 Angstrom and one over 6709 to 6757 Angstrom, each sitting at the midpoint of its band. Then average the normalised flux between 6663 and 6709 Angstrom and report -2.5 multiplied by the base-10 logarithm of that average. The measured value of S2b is 0.139 mag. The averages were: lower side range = 9.11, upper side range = 8.25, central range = 7.5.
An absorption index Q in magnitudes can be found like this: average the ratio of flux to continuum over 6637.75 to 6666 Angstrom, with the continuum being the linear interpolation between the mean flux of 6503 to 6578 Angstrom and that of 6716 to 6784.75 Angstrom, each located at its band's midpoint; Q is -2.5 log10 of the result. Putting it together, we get 0.057 mag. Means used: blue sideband 9.26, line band 8.26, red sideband 8.2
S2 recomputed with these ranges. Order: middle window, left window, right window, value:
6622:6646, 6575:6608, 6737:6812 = 1.7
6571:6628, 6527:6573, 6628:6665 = -2.1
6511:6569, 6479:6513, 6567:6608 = 1.3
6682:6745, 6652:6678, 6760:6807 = -2.0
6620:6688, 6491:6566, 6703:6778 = 6.5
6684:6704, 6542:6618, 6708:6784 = 1.6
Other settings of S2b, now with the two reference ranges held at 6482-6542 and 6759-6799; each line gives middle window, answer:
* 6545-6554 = 0.014 mag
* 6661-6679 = 0.194 mag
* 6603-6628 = 0.024 mag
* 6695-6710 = 0.048 mag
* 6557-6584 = -0.019 mag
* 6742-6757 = 0.010 mag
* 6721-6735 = 0.026 mag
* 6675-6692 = 0.225 mag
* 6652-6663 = 0.054 mag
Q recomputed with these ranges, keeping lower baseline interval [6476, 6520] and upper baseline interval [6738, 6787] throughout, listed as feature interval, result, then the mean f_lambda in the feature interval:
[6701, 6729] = 0.024 mag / 8.25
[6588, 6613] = 0.019 mag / 8.89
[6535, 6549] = 0.024 mag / 9.16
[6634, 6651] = 0.070 mag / 8.27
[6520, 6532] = 0.020 mag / 9.28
